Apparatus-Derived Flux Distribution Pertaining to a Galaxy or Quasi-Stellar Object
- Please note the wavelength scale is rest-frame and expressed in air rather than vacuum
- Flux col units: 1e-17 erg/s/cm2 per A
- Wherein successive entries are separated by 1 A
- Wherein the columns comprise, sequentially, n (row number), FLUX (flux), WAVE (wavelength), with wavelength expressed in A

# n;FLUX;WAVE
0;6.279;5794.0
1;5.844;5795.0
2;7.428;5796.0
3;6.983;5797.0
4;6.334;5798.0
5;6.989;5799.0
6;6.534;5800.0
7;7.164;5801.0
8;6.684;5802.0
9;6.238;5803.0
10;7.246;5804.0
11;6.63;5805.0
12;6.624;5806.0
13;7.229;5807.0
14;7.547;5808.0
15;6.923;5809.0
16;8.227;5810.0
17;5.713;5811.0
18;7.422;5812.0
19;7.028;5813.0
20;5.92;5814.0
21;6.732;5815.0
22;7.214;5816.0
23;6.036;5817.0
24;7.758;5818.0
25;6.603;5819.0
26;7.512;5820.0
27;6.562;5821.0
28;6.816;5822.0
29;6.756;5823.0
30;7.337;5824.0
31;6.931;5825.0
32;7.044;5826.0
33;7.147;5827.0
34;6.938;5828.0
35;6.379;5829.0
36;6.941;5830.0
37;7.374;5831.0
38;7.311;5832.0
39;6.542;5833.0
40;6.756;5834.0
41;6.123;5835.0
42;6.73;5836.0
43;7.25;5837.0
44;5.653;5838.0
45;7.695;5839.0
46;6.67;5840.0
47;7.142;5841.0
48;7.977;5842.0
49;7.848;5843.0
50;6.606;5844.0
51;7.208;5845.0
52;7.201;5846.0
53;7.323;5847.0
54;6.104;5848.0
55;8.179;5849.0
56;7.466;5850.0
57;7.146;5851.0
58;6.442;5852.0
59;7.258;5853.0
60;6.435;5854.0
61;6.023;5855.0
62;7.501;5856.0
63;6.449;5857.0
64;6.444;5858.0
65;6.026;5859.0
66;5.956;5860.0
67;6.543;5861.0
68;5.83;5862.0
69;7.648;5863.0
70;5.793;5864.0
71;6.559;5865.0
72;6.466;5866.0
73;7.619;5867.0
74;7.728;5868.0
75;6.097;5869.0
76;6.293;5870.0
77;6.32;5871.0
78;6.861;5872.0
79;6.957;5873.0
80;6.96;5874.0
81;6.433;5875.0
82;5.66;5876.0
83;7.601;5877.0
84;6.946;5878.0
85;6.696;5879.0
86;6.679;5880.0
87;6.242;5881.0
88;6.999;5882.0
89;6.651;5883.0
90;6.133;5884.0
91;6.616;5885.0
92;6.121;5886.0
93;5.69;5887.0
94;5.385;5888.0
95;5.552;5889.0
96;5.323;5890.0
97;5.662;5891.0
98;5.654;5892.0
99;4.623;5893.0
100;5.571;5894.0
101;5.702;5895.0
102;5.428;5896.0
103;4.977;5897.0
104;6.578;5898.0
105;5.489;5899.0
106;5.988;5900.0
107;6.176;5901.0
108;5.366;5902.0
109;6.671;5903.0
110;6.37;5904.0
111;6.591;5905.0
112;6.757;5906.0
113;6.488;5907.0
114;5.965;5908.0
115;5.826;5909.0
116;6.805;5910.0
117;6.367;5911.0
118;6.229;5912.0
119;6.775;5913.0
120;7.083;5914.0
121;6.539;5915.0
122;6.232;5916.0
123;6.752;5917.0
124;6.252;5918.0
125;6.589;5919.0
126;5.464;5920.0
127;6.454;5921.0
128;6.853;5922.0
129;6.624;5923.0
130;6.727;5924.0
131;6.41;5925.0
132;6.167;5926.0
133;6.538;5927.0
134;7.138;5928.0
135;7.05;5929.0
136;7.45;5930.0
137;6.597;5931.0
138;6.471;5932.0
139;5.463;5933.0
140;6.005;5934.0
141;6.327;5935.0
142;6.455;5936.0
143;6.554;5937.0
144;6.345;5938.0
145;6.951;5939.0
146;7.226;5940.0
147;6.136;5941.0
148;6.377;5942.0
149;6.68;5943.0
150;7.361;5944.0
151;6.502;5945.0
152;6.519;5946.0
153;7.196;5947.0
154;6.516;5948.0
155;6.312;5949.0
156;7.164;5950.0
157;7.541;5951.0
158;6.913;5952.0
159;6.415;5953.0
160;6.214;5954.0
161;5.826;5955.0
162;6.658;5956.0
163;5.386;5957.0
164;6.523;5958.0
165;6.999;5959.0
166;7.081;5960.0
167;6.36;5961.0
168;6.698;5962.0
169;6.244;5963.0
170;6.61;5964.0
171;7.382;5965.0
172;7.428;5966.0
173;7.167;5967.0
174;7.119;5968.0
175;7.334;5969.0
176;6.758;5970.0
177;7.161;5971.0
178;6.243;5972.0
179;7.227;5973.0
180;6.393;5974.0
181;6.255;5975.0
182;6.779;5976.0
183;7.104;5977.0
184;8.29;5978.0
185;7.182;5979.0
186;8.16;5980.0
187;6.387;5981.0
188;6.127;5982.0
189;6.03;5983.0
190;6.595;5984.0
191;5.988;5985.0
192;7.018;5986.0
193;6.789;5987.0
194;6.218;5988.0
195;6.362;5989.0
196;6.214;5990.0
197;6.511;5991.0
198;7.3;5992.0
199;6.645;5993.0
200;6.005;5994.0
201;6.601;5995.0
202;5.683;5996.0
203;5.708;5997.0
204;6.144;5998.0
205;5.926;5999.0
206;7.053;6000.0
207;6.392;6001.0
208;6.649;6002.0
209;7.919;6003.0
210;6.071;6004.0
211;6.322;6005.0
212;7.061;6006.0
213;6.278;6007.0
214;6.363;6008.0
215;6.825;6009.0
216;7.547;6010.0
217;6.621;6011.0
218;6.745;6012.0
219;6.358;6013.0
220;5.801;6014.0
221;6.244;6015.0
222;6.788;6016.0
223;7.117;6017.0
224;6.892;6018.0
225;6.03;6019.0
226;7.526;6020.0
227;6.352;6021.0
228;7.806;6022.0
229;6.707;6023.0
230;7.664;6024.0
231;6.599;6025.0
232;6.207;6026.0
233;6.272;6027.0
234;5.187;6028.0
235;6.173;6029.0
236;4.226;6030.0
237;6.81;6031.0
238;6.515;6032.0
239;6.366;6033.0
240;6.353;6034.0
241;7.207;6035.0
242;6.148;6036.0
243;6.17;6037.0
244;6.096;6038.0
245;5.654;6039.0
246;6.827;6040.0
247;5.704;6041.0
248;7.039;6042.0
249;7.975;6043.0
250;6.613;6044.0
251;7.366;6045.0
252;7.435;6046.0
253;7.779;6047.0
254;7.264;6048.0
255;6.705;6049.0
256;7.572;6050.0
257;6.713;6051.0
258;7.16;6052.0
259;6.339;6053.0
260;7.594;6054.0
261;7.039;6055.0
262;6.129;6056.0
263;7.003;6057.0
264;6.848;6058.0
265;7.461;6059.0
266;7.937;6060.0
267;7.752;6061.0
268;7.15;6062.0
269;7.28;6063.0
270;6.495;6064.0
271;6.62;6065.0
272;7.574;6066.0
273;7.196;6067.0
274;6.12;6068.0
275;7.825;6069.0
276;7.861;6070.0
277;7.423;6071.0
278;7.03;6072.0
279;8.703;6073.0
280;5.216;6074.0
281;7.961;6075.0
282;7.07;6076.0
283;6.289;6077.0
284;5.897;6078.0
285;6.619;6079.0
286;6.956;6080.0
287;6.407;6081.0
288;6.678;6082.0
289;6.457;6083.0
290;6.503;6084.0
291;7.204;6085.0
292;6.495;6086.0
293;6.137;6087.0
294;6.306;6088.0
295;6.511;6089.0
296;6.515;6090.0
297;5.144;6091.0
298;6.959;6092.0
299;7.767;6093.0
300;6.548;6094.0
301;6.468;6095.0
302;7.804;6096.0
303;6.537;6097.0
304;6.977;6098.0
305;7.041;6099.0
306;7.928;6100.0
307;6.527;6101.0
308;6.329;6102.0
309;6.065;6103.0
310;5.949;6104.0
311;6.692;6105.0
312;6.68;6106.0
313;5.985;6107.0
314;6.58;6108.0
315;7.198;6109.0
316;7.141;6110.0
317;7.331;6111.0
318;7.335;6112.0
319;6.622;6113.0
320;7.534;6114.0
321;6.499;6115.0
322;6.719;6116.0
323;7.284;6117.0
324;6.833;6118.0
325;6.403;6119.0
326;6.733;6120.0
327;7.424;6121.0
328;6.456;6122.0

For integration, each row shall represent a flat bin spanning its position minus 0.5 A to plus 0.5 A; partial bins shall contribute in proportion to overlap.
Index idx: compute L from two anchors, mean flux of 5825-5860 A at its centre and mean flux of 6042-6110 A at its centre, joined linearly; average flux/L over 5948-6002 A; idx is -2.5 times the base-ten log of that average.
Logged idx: 0.04 mag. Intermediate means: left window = 6.91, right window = 6.9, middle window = 6.65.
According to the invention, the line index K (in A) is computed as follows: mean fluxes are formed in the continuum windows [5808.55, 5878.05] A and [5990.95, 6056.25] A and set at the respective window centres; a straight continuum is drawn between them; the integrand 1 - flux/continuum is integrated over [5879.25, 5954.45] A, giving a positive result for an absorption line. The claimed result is 4.5 A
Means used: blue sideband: 6.84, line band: 6.35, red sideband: 6.62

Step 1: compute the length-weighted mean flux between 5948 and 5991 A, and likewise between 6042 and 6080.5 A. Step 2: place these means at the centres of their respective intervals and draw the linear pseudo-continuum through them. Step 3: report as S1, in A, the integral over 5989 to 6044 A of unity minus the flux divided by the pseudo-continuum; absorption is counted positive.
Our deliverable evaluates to 3.3 A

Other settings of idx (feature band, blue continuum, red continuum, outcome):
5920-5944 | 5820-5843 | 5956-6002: 0.03 mag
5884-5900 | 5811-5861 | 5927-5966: 0.19 mag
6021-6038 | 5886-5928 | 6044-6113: 0.05 mag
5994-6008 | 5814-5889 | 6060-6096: 0.07 mag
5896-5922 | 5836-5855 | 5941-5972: 0.10 mag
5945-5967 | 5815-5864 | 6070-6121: 0.03 mag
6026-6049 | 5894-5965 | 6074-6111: 0.01 mag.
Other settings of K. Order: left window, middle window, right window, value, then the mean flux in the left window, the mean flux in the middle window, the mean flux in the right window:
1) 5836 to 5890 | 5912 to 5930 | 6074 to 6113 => 0.3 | 6.69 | 6.58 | 6.69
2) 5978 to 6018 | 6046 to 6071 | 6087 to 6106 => -2.0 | 6.58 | 7.15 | 6.66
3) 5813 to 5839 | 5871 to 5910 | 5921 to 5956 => 3.2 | 6.84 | 6.15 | 6.62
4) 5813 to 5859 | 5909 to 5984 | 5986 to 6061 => 1.1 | 6.91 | 6.66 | 6.65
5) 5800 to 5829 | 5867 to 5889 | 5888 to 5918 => -0.8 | 6.91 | 6.53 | 6.05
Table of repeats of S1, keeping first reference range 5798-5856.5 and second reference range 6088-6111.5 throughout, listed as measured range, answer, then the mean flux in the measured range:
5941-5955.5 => 0.4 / 6.66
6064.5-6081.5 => -0.6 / 6.99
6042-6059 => -0.9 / 7.1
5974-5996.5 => 0.6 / 6.64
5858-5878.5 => 0.9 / 6.61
